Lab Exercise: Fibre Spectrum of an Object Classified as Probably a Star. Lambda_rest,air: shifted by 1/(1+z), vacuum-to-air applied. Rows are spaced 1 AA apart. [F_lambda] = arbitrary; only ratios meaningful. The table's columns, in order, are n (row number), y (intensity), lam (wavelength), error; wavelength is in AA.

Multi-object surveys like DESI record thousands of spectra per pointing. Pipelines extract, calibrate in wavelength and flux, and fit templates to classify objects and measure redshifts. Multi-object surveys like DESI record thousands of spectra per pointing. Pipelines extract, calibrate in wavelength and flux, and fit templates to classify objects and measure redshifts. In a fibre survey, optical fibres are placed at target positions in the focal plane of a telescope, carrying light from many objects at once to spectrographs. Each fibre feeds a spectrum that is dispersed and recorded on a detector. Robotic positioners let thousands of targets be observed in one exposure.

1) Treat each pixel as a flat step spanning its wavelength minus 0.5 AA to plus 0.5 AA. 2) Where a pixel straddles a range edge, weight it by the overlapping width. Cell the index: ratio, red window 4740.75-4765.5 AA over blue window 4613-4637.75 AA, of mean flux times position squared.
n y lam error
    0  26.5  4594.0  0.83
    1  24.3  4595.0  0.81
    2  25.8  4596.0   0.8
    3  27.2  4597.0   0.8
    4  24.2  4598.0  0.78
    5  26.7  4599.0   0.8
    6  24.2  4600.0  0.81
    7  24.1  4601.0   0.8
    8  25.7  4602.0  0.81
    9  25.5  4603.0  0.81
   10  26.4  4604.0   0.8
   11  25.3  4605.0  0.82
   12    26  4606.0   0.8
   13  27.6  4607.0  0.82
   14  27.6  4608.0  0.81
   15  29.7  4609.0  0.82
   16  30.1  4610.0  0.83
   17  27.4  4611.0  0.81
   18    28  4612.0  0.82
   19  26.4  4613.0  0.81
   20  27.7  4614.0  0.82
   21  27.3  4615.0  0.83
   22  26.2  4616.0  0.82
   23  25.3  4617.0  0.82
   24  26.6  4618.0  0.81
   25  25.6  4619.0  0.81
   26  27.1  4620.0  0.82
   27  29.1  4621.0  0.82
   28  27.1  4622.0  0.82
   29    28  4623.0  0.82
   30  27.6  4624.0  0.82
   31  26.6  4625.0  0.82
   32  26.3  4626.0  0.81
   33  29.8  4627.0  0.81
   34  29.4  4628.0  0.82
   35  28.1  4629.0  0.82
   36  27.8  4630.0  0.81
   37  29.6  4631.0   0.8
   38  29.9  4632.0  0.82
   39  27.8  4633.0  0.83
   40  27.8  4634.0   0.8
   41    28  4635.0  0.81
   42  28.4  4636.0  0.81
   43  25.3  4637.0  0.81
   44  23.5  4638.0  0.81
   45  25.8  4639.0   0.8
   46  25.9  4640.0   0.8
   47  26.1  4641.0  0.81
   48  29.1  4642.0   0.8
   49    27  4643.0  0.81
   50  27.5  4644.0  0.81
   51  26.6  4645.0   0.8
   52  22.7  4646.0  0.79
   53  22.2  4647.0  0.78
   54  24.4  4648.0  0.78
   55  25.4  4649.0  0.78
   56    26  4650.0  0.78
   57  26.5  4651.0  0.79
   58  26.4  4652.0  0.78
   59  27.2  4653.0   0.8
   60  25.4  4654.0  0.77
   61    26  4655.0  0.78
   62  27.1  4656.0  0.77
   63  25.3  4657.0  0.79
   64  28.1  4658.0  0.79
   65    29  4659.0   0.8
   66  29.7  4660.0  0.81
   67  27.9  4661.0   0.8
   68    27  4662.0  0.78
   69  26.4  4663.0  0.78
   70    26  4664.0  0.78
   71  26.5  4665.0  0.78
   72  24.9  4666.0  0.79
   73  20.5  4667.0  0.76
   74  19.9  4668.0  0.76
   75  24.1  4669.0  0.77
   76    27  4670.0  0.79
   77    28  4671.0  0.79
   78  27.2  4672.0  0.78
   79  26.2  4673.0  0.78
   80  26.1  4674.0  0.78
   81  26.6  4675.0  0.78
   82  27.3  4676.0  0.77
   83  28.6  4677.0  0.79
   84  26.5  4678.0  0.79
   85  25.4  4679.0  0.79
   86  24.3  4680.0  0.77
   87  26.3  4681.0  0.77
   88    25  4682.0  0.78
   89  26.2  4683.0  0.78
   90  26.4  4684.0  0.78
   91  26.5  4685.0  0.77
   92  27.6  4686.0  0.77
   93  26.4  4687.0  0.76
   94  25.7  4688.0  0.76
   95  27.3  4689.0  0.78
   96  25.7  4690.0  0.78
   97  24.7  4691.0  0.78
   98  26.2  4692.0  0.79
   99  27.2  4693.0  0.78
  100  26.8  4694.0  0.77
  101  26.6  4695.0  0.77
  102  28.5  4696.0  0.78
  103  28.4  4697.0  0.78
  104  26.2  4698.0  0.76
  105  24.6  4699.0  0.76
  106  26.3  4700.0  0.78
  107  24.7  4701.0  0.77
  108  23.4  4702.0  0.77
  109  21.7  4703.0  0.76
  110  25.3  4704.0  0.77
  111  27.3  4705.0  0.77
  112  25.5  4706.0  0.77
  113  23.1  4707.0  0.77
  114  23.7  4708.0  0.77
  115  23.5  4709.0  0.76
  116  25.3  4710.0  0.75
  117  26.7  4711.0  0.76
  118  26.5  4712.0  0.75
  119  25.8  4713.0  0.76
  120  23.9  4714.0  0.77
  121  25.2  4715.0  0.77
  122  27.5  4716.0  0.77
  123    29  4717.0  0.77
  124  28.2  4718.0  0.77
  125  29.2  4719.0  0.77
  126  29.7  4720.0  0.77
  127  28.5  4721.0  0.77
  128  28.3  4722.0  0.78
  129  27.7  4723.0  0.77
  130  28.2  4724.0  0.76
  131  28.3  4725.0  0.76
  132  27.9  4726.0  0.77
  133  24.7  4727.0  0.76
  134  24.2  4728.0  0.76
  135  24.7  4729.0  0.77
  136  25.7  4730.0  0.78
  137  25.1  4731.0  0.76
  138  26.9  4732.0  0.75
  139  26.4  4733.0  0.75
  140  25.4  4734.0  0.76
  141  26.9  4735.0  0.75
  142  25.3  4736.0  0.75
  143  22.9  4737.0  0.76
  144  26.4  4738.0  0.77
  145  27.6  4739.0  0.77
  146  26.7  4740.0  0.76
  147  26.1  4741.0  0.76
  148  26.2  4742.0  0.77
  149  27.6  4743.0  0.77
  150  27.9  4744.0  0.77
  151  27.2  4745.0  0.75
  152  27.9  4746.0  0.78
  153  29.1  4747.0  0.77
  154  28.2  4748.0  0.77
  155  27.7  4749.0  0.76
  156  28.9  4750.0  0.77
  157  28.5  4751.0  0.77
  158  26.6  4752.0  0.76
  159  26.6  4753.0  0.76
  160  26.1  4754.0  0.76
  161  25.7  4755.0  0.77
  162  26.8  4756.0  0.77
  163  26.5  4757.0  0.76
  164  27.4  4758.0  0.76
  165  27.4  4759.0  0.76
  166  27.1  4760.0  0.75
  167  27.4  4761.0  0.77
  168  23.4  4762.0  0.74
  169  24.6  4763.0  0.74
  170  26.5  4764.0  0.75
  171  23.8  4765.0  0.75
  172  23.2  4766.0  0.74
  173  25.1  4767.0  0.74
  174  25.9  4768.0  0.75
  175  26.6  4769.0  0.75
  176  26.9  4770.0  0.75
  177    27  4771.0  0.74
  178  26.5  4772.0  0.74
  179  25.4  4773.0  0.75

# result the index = 1.03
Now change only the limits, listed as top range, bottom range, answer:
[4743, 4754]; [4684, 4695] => 1.08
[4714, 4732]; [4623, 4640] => 1.02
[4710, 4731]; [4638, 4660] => 1.06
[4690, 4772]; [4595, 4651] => 1.03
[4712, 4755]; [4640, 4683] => 1.06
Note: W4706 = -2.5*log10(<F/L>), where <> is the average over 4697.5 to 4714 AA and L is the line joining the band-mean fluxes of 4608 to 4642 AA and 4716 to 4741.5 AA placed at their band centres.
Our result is 0.08 mag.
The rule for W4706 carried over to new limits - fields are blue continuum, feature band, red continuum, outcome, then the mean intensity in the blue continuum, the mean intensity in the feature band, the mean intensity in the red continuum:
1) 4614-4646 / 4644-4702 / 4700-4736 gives 0.024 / 27.2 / 26.1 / 26.1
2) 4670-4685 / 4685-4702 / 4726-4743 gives -0.003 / 26.5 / 26.3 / 25.8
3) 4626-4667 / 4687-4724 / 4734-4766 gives 0.017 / 26.8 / 26.2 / 26.6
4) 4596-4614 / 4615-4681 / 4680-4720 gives -0.009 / 26.6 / 26.6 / 26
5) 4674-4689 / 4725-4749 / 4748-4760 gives 0.021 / 26.4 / 26.5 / 27.2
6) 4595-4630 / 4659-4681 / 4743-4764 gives 0.036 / 26.9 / 26.1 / 27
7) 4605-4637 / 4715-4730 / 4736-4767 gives -0.025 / 27.7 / 27.4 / 26.6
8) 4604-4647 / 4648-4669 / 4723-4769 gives 0.041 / 27.2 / 26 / 26.4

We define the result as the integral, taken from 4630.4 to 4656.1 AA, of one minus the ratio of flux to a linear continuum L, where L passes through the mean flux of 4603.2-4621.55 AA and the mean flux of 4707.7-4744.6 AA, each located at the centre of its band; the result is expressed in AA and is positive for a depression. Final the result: 0.5 AA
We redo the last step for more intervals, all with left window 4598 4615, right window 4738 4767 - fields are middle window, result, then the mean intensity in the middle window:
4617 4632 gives -0.58 AA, 27.8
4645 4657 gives 0.57 AA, 25.4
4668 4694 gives 0.47 AA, 26.2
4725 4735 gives 0.32 AA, 25.9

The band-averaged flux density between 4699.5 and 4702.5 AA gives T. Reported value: 24.8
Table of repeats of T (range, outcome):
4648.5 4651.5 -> 26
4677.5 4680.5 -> 25.4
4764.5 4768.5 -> 24.5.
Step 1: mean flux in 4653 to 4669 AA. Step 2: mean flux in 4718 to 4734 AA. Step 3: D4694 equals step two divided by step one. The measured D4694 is 1.0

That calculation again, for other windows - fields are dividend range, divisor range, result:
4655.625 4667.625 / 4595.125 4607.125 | 1.03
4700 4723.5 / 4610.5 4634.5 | 0.94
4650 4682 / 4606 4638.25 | 0.95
